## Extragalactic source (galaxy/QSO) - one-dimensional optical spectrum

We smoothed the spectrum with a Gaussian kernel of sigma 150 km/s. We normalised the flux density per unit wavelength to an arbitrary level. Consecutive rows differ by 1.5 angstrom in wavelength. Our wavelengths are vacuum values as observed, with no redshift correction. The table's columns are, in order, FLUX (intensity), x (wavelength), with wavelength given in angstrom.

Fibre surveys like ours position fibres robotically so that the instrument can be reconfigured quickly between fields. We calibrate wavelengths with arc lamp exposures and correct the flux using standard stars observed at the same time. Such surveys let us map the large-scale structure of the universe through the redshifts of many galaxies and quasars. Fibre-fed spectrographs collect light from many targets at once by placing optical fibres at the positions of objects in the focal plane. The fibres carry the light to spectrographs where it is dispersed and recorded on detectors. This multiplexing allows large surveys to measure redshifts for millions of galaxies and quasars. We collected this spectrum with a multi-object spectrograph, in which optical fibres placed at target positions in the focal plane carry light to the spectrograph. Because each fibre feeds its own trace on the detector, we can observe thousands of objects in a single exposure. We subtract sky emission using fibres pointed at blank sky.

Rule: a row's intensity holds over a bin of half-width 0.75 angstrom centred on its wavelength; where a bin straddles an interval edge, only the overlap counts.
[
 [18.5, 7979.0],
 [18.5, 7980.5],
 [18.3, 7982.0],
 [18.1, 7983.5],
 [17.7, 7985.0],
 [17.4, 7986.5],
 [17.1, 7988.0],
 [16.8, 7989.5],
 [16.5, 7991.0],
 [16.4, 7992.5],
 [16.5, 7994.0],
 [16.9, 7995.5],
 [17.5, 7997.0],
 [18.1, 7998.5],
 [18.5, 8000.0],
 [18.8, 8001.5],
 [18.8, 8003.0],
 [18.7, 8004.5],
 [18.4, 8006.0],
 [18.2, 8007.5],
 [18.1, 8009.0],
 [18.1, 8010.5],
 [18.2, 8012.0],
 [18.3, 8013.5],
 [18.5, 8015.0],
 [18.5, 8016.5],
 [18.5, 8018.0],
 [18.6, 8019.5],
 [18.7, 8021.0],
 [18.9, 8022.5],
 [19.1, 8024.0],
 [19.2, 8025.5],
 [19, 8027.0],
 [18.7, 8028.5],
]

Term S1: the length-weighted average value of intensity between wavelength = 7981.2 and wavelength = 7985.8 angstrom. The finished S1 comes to 18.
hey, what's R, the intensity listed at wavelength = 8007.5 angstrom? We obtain 18.2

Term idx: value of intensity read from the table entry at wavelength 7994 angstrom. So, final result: 16.5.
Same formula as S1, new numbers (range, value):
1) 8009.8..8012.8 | 18.2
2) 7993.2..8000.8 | 17.5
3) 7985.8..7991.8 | 16.9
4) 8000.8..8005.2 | 18.8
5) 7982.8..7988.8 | 17.6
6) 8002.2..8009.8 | 18.4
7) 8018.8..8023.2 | 18.7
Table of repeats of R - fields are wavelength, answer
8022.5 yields 18.9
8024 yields 19.1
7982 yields 18.3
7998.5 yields 18.1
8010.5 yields 18.1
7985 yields 17.7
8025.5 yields 19.2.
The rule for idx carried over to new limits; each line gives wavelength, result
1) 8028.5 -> 18.7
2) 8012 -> 18.2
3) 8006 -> 18.4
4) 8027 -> 19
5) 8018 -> 18.5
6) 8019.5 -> 18.6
